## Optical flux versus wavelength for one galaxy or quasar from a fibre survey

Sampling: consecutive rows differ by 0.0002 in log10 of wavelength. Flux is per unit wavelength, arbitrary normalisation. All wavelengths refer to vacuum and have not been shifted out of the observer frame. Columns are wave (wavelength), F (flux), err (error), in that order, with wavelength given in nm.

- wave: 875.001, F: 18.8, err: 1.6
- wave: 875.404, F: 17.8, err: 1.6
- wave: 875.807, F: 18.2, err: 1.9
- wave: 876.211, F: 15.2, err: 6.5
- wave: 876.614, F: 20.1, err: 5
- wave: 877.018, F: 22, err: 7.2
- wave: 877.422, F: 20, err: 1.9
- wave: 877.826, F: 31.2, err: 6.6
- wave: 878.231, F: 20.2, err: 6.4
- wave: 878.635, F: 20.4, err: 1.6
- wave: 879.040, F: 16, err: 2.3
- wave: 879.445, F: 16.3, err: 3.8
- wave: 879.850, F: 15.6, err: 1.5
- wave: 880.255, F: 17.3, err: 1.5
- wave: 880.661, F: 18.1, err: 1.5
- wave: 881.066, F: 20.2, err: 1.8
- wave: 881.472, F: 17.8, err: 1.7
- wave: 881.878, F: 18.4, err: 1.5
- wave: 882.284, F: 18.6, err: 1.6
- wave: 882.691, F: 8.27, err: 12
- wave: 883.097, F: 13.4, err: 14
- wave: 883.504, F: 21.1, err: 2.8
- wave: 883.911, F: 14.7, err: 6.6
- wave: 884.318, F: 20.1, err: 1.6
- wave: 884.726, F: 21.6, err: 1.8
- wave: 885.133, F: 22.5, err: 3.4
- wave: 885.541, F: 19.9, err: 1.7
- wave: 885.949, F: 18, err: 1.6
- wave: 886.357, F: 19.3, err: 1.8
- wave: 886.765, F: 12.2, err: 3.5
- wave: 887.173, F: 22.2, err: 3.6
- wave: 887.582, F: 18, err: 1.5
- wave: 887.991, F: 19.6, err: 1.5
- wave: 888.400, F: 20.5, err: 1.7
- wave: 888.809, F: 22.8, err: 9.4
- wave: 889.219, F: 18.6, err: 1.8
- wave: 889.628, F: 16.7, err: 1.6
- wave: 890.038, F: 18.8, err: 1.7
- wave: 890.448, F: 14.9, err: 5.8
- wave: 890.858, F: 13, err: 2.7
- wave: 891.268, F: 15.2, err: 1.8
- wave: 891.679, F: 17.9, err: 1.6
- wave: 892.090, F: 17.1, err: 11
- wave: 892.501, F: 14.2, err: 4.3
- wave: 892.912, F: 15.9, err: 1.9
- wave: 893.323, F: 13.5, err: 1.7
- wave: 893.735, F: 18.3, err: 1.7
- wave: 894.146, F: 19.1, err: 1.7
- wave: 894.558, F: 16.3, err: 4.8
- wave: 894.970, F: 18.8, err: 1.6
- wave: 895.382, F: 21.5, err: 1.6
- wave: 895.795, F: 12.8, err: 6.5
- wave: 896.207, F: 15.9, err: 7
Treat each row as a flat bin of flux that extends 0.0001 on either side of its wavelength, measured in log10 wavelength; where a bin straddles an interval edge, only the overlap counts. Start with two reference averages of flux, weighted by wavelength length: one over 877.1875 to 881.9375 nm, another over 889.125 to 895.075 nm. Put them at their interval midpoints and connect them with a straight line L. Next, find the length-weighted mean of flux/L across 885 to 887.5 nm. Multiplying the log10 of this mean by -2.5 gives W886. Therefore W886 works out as -0.06 mag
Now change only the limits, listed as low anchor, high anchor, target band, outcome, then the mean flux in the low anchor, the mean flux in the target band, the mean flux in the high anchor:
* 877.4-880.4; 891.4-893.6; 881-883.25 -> 0.178 mag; 19.6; 15.9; 15.8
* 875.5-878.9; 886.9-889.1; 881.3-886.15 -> 0.147 mag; 20.7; 17.9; 20.3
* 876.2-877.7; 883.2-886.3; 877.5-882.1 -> 0.048 mag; 20.5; 19.2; 19.5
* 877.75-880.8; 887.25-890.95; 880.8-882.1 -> 0.002 mag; 18.9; 18.8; 18.4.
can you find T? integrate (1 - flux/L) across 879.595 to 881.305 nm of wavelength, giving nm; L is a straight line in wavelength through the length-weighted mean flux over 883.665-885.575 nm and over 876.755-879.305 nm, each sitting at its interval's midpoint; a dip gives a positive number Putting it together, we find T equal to 0.25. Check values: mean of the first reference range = 21.5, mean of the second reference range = 19.8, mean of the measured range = 17.8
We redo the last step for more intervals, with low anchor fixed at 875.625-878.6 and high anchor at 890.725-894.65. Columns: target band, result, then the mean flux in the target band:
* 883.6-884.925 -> -0.02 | 19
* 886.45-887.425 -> 0.02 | 17.5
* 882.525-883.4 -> 0.32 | 12.1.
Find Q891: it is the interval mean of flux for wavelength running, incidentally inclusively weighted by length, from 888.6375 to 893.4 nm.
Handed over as 16.6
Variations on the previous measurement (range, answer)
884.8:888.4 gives 19.1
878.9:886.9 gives 17.5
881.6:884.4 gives 16.2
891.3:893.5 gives 15.7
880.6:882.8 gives 17.2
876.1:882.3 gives 19.3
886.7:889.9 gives 19.1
